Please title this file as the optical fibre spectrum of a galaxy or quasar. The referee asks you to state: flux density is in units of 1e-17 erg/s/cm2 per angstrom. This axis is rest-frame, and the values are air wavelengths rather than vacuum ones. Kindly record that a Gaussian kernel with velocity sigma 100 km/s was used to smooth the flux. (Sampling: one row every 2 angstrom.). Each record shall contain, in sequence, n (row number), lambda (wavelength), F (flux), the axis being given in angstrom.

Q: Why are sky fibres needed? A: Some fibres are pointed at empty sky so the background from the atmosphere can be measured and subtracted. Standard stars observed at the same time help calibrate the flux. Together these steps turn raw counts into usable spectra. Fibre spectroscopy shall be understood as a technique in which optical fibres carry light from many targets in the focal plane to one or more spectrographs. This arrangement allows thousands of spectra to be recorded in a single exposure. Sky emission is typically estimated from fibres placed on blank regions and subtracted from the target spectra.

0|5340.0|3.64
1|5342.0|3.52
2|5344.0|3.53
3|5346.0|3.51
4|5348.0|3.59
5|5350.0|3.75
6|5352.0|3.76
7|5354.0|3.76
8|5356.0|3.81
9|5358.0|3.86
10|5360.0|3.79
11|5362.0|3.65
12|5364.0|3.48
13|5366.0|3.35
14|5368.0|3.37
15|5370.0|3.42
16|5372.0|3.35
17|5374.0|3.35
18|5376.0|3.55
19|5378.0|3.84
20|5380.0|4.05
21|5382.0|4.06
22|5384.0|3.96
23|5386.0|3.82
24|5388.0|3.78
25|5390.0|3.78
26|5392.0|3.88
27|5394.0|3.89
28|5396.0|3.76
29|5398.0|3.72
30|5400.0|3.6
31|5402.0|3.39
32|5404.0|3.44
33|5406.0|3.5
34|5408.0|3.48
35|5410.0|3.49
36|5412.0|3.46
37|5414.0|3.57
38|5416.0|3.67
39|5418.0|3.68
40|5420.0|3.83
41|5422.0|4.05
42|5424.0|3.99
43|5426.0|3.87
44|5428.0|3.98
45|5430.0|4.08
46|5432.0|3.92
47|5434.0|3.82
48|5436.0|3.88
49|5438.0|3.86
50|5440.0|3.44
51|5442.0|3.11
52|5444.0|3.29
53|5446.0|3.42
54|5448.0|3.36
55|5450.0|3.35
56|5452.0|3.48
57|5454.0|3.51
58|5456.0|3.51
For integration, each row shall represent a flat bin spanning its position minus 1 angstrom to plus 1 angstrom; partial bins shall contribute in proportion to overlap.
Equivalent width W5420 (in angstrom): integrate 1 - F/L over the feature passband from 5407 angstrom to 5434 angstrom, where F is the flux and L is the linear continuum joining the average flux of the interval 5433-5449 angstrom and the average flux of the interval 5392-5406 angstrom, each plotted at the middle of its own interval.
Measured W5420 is -1.49 angstrom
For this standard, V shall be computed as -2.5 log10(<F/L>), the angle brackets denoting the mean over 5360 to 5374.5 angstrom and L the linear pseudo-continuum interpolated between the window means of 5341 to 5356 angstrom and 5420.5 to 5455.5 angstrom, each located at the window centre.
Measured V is 0.06 mag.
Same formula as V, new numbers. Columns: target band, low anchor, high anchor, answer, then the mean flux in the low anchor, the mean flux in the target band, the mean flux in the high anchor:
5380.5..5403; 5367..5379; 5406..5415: -0.09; 3.48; 3.79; 3.5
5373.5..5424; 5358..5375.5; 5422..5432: 0.01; 3.49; 3.71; 3.98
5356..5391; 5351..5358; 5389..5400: 0.03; 3.79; 3.68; 3.79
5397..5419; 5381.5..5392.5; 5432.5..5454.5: 0.06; 3.87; 3.55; 3.51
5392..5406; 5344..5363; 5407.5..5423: 0.01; 3.71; 3.64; 3.66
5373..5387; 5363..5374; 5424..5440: -0.10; 3.39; 3.8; 3.89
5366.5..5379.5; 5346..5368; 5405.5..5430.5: 0.06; 3.66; 3.5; 3.74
